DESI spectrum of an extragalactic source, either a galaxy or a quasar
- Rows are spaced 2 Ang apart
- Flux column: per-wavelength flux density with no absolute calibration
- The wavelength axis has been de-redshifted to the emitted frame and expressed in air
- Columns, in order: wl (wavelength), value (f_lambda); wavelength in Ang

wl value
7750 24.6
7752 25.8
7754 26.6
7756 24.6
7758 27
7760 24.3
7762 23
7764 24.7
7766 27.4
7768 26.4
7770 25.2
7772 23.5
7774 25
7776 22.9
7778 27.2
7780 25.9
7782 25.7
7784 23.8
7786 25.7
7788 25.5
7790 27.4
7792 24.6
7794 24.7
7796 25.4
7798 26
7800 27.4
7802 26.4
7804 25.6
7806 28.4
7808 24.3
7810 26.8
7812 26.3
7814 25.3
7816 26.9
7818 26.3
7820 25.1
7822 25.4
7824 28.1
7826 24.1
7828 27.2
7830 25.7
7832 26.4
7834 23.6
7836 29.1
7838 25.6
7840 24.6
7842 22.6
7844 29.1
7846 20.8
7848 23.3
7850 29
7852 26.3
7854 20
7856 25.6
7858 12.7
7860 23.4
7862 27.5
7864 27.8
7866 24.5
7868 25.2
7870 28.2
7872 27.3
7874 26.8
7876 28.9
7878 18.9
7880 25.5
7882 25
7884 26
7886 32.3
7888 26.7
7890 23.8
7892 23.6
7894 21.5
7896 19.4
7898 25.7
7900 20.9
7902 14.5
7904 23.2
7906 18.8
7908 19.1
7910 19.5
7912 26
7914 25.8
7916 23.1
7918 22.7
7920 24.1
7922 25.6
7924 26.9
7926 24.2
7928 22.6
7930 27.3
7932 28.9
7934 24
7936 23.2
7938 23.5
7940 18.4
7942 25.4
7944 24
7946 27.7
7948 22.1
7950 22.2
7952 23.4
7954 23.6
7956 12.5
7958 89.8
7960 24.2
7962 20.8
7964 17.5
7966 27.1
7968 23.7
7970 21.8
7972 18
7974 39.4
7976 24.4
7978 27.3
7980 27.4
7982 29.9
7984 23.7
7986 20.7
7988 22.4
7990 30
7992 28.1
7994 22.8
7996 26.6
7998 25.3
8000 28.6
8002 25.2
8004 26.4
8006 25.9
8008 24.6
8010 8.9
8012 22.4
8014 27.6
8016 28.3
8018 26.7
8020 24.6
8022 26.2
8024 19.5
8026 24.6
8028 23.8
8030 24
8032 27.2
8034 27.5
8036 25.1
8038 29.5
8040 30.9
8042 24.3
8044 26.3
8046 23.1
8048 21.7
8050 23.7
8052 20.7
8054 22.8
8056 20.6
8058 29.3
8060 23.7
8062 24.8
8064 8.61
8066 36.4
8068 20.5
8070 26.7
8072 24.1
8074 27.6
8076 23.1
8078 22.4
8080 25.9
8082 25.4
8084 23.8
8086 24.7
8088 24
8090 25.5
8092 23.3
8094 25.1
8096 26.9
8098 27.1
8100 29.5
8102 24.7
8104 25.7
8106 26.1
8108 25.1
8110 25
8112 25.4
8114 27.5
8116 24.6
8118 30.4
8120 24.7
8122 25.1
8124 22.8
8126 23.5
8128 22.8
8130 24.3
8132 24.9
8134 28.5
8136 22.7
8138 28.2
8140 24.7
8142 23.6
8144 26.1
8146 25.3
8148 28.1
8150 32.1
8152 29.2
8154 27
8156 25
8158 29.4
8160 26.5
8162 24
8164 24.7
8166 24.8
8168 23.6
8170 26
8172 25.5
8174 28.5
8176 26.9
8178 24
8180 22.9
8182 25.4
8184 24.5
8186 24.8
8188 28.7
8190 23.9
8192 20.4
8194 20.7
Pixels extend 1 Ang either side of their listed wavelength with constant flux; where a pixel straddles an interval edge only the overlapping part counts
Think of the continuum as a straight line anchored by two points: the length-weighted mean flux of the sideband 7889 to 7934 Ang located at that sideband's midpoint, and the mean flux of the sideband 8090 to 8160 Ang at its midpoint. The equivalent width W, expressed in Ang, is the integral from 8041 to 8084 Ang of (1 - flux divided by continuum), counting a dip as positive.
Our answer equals 2.2 Ang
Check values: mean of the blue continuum 23.1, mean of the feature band 23.9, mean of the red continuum 26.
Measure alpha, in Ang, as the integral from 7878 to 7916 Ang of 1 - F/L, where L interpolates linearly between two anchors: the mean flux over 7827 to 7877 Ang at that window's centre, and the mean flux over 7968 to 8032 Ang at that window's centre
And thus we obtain 3.2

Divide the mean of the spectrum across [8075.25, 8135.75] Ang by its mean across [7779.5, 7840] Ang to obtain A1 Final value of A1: 0.97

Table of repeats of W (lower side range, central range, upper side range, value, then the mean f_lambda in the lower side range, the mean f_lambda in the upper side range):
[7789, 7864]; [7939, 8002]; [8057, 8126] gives -2.9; 25.4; 25.1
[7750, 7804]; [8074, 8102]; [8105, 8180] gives 0.6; 25.5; 25.8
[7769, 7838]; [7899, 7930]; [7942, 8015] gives 3.9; 25.8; 26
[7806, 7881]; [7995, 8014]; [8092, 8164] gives 1.3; 25.3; 26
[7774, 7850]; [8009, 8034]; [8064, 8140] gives 1.6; 25.7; 25.3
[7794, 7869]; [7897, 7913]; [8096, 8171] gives 2.8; 25.3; 25.9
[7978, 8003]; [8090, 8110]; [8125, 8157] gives 0.1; 25.9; 26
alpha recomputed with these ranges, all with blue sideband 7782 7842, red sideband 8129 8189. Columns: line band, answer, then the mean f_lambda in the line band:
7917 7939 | 0.9 Ang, 24.8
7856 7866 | 1.0 Ang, 23.3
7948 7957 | 1.8 Ang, 20.6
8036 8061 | 1.2 Ang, 24.7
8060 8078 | 1.4 Ang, 23.9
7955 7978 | -2.7 Ang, 28.9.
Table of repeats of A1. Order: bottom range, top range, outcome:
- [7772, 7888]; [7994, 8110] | 0.97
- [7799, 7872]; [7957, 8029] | 1.04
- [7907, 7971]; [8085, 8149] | 1.01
